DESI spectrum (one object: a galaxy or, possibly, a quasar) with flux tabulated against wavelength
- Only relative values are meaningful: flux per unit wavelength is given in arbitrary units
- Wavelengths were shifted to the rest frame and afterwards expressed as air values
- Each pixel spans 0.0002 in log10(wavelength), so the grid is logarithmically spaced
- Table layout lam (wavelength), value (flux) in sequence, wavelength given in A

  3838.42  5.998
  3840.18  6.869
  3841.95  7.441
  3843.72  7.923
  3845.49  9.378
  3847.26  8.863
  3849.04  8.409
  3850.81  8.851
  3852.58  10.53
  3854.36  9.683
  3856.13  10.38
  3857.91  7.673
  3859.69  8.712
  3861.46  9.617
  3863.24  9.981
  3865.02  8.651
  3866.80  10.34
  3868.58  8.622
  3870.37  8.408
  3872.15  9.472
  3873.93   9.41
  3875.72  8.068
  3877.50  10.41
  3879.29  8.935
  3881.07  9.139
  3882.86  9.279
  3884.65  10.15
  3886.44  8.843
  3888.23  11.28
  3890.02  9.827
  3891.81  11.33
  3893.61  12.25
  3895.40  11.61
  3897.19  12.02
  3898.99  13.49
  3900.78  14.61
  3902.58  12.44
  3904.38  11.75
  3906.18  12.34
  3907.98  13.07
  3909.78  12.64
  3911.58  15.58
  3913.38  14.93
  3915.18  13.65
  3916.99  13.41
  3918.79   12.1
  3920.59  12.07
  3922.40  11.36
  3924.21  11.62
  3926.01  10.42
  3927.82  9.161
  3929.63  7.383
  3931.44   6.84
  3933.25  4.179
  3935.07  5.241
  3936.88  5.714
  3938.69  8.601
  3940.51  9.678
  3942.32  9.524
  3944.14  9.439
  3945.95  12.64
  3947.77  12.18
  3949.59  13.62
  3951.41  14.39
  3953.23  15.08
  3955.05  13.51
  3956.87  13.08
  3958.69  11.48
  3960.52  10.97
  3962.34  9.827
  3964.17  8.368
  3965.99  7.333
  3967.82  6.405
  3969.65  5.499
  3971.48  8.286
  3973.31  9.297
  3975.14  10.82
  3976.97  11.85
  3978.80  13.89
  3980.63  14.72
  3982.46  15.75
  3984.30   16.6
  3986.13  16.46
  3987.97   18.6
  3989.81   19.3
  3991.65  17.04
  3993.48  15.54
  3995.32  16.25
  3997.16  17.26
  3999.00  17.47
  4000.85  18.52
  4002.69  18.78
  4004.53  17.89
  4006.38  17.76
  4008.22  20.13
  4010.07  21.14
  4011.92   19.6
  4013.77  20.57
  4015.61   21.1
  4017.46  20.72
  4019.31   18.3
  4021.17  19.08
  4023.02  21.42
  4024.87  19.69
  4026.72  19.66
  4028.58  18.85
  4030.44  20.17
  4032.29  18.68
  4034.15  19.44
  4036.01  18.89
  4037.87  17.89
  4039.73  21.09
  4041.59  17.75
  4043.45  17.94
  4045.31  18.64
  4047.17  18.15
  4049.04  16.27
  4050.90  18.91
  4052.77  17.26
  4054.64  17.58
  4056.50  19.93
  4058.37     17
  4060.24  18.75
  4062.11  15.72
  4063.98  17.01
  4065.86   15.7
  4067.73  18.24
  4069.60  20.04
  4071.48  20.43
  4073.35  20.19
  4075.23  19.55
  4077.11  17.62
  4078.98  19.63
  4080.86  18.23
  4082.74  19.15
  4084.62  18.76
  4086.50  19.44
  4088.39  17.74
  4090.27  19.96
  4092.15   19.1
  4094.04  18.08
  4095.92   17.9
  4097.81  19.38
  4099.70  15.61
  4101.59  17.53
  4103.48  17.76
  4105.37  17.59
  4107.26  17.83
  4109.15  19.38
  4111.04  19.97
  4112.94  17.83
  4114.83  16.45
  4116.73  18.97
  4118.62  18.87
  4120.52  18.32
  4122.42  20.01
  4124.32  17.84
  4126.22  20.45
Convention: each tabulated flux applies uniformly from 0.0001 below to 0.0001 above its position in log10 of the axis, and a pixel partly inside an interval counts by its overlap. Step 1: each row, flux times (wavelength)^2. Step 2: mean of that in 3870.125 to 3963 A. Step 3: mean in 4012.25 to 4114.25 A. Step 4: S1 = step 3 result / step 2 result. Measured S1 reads 1.8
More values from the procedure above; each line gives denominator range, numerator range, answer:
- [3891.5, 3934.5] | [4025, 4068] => 1.68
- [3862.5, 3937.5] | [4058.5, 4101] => 1.91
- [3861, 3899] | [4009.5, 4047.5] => 2.10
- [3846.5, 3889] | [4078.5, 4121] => 2.22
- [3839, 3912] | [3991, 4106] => 1.99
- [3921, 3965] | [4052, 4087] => 1.92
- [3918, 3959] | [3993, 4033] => 1.90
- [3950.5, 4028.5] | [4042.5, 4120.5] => 1.23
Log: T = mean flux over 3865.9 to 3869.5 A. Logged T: 9.45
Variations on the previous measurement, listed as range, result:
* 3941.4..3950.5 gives 11.5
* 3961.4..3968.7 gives 8.01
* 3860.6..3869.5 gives 9.43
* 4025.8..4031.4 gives 19.5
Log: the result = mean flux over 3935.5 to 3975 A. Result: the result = 10.2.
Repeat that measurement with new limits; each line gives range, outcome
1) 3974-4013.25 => 16.9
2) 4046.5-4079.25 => 18.2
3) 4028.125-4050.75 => 18.7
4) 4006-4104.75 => 18.8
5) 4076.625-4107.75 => 18.3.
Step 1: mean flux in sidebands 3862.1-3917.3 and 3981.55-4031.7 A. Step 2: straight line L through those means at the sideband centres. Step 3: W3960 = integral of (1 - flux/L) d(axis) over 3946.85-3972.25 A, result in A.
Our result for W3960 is 7.8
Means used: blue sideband 11.1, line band 10.7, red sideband 18.7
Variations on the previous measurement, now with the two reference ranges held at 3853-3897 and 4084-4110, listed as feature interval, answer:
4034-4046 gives -2.0 A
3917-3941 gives 5.7 A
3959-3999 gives 2.5 A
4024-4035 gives -2.6 A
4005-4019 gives -4.7 A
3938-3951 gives 1.5 A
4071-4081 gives -1.1 A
